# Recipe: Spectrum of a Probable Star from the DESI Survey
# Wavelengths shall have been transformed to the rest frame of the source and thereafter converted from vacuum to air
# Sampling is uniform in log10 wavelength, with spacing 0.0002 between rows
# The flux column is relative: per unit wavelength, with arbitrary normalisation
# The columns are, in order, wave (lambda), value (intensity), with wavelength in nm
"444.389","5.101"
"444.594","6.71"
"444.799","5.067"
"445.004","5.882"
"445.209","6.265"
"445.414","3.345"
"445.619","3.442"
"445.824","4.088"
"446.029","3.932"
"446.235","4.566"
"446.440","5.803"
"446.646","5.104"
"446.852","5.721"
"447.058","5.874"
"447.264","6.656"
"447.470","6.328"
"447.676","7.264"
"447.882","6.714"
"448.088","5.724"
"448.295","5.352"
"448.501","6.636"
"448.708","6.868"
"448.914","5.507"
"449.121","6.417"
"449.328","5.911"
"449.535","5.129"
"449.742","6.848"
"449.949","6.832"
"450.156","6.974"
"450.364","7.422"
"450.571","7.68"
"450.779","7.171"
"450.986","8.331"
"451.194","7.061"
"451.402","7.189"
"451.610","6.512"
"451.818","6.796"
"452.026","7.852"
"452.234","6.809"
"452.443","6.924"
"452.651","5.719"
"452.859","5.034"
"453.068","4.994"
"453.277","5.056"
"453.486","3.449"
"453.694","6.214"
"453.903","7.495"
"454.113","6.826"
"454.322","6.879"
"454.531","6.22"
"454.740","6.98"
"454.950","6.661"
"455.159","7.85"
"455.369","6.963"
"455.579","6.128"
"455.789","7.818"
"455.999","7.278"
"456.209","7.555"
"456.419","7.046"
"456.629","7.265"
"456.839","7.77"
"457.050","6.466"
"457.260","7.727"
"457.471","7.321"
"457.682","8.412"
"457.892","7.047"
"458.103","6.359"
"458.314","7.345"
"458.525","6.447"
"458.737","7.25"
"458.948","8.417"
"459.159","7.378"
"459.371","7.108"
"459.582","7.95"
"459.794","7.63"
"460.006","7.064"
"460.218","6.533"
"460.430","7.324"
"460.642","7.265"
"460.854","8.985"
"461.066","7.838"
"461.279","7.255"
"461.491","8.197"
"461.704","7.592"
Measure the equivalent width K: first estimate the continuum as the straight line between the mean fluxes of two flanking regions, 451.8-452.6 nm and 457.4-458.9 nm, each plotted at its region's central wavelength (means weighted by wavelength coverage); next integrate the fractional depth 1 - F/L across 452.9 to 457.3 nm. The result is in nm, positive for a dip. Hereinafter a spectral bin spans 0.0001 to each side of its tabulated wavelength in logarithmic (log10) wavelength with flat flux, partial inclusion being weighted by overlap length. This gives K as 0.29 nm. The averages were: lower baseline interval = 7.04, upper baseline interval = 7.21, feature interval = 6.66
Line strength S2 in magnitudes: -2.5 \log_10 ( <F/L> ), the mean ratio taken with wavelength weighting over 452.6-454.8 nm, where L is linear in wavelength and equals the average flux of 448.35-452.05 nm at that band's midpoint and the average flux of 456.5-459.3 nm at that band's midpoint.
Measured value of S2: 0.20 mag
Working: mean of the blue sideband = 6.8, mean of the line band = 5.88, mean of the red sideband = 7.32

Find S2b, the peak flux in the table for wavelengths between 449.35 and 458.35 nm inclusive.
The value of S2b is 8.412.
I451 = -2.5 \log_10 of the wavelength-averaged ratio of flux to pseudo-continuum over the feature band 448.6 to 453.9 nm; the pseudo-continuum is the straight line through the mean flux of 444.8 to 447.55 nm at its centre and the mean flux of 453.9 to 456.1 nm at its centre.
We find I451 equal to -0.05 mag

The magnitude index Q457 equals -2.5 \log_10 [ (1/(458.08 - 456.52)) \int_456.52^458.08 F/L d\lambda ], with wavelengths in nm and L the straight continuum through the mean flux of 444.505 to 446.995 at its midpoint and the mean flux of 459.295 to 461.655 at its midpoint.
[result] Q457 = -0.05 mag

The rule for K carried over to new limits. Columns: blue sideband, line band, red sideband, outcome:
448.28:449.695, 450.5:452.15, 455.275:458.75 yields -0.24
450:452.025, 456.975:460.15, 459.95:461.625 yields 0.07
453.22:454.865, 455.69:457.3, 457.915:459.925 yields -0.15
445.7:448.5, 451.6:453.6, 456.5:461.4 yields 0.17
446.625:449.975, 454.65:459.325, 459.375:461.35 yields -0.07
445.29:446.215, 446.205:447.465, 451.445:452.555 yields -0.39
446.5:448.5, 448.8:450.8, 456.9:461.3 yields -0.06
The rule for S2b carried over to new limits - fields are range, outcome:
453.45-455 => 7.495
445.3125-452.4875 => 8.331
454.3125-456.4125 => 7.85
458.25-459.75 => 8.417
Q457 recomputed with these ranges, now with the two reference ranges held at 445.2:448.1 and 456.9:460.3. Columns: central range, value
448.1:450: -0.070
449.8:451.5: -0.216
